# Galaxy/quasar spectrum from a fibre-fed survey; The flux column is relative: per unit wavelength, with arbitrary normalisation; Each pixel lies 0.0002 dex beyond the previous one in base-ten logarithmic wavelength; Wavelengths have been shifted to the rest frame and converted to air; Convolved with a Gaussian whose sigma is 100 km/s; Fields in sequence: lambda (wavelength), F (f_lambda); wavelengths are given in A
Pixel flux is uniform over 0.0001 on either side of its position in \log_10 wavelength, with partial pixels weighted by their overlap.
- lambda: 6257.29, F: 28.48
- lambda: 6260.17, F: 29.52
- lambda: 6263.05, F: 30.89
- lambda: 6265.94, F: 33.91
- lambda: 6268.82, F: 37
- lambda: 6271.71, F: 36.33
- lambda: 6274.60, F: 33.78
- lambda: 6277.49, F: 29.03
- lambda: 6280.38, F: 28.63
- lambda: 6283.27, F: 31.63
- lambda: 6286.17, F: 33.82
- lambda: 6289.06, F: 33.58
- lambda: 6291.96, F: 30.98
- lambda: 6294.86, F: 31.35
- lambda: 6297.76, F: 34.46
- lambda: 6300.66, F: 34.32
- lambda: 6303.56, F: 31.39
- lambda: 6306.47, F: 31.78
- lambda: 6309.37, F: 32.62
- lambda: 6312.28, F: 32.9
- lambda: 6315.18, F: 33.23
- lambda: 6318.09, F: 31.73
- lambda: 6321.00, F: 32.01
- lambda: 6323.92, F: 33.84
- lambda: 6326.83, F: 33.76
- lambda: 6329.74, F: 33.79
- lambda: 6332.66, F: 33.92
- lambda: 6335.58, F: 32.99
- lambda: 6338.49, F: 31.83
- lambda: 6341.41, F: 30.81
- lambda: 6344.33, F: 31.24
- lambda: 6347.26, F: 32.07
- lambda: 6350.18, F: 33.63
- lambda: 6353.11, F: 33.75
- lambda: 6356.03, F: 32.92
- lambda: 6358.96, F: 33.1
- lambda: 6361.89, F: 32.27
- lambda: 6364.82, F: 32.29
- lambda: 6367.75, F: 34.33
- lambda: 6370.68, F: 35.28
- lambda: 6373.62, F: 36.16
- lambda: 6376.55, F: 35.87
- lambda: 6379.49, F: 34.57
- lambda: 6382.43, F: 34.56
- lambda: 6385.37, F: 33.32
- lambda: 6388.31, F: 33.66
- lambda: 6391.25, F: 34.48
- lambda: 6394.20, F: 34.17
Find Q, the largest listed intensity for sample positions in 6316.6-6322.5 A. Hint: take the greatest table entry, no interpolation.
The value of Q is 32.01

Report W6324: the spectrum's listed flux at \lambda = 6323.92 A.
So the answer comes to 33.84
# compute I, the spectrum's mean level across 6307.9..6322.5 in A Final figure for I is 32.5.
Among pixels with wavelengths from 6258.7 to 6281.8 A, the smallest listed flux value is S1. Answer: 28.63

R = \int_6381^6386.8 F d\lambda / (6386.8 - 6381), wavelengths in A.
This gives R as 33.9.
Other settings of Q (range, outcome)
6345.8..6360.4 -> 33.75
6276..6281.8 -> 29.03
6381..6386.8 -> 34.56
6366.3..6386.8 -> 36.16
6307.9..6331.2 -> 33.84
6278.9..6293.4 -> 33.82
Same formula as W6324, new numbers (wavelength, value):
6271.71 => 36.33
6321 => 32.01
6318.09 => 31.73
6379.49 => 34.57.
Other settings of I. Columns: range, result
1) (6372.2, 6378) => 36.1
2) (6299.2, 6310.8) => 32.5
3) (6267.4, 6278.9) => 34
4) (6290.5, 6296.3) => 31.1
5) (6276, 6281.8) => 28.9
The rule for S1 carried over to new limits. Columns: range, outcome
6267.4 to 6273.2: 36.33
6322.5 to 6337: 32.99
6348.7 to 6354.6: 33.63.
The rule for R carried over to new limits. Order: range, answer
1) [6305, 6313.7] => 32.4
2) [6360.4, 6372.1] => 33.5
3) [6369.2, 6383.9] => 35.3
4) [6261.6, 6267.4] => 32.4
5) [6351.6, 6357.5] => 33.3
